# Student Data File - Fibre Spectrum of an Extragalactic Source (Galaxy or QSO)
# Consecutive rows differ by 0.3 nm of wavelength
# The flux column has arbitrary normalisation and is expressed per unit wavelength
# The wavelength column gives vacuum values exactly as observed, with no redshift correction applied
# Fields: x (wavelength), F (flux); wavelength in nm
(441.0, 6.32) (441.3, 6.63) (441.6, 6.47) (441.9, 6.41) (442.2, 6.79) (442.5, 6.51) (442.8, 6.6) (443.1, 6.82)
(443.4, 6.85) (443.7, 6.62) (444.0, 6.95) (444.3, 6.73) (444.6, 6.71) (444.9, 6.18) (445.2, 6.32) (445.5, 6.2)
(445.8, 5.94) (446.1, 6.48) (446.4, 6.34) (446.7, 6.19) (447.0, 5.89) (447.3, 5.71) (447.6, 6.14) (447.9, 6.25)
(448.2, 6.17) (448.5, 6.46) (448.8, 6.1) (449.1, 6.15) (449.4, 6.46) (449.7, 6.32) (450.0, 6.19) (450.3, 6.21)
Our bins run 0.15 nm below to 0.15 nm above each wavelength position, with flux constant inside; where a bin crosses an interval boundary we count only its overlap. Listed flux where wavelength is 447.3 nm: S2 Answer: 5.71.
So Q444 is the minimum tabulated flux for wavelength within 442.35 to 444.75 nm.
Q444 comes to 6.51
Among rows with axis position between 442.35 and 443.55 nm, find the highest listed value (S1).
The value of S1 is 6.85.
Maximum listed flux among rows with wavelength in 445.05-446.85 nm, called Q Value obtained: 6.48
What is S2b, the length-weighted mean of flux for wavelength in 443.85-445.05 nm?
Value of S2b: 6.64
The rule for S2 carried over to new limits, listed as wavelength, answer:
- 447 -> 5.89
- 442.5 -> 6.51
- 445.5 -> 6.2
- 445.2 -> 6.32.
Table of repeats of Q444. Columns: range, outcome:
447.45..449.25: 6.1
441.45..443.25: 6.41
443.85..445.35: 6.18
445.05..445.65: 6.2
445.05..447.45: 5.71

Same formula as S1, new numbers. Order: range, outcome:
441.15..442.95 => 6.79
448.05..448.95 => 6.46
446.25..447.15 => 6.34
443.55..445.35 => 6.95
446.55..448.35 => 6.25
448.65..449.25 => 6.15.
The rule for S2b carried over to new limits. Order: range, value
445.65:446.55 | 6.25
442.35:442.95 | 6.55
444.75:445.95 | 6.16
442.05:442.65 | 6.65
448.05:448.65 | 6.32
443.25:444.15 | 6.81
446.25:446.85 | 6.26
